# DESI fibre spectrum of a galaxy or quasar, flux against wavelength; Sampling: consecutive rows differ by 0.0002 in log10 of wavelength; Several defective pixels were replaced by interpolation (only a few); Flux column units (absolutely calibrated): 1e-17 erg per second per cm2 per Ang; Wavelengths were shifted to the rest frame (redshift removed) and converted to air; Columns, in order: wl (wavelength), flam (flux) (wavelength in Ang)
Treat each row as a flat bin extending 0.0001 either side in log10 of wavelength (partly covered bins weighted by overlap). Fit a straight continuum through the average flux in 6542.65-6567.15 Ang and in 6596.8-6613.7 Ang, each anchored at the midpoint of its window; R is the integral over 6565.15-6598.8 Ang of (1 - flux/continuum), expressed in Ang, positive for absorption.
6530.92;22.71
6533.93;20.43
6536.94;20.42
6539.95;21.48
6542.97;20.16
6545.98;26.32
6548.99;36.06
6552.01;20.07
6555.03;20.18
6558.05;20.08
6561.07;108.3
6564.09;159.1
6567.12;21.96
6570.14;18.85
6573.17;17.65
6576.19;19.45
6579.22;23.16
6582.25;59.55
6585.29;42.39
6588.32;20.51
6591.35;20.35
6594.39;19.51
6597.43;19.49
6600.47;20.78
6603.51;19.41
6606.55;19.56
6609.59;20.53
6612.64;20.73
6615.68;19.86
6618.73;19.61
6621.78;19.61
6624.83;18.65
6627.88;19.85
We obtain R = 6.4 Ang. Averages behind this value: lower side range 51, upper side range 20.1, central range 27.5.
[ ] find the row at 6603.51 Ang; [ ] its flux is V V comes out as 19.41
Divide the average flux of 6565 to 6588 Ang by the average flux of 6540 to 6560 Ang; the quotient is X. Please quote 1.25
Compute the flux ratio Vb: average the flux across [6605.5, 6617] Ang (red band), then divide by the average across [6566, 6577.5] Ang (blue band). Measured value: 1.04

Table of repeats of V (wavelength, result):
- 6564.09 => 159.1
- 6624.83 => 18.65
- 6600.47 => 20.78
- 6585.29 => 42.39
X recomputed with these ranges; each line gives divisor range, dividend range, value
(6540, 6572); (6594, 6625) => 0.45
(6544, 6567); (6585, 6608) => 0.41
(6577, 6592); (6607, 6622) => 0.60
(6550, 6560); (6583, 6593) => 1.21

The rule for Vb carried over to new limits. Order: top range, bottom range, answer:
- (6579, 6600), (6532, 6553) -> 1.24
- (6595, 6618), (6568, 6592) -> 0.72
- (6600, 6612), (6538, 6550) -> 0.79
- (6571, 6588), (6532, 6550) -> 1.31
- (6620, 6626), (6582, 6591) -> 0.54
